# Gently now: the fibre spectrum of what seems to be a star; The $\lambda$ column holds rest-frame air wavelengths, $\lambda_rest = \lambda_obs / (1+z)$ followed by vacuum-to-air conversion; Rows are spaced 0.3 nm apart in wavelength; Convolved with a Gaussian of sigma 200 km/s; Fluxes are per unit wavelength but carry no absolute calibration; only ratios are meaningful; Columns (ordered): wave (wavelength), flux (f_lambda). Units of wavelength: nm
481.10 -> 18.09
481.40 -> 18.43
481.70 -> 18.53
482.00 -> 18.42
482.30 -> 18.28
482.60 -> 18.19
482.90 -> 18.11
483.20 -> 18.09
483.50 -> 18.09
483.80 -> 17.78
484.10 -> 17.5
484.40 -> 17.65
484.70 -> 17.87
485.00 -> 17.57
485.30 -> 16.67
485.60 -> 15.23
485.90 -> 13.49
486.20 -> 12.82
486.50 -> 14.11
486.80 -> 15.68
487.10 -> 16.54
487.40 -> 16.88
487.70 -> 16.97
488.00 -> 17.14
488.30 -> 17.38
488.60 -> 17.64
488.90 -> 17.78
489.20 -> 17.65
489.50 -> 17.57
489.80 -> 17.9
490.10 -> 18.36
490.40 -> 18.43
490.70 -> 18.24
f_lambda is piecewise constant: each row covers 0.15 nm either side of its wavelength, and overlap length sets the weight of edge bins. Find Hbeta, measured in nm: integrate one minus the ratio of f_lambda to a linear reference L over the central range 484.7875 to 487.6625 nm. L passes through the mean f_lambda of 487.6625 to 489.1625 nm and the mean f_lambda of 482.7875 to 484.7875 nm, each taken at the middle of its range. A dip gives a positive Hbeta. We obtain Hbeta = 0.34 nm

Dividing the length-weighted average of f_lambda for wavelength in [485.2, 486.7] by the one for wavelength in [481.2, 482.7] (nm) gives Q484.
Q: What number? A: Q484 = 0.8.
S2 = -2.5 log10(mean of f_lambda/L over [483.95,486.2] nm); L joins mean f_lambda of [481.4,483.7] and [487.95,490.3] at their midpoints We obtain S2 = 0.11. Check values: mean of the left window 18.2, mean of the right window 17.7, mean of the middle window 16.3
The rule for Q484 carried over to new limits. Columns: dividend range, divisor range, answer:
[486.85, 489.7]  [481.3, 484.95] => 0.95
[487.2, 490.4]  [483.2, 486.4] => 1.06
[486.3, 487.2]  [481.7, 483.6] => 0.84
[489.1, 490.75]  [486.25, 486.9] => 1.24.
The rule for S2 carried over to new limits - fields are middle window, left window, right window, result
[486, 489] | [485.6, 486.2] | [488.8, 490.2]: -0.043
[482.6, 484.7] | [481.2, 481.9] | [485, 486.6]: -0.080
